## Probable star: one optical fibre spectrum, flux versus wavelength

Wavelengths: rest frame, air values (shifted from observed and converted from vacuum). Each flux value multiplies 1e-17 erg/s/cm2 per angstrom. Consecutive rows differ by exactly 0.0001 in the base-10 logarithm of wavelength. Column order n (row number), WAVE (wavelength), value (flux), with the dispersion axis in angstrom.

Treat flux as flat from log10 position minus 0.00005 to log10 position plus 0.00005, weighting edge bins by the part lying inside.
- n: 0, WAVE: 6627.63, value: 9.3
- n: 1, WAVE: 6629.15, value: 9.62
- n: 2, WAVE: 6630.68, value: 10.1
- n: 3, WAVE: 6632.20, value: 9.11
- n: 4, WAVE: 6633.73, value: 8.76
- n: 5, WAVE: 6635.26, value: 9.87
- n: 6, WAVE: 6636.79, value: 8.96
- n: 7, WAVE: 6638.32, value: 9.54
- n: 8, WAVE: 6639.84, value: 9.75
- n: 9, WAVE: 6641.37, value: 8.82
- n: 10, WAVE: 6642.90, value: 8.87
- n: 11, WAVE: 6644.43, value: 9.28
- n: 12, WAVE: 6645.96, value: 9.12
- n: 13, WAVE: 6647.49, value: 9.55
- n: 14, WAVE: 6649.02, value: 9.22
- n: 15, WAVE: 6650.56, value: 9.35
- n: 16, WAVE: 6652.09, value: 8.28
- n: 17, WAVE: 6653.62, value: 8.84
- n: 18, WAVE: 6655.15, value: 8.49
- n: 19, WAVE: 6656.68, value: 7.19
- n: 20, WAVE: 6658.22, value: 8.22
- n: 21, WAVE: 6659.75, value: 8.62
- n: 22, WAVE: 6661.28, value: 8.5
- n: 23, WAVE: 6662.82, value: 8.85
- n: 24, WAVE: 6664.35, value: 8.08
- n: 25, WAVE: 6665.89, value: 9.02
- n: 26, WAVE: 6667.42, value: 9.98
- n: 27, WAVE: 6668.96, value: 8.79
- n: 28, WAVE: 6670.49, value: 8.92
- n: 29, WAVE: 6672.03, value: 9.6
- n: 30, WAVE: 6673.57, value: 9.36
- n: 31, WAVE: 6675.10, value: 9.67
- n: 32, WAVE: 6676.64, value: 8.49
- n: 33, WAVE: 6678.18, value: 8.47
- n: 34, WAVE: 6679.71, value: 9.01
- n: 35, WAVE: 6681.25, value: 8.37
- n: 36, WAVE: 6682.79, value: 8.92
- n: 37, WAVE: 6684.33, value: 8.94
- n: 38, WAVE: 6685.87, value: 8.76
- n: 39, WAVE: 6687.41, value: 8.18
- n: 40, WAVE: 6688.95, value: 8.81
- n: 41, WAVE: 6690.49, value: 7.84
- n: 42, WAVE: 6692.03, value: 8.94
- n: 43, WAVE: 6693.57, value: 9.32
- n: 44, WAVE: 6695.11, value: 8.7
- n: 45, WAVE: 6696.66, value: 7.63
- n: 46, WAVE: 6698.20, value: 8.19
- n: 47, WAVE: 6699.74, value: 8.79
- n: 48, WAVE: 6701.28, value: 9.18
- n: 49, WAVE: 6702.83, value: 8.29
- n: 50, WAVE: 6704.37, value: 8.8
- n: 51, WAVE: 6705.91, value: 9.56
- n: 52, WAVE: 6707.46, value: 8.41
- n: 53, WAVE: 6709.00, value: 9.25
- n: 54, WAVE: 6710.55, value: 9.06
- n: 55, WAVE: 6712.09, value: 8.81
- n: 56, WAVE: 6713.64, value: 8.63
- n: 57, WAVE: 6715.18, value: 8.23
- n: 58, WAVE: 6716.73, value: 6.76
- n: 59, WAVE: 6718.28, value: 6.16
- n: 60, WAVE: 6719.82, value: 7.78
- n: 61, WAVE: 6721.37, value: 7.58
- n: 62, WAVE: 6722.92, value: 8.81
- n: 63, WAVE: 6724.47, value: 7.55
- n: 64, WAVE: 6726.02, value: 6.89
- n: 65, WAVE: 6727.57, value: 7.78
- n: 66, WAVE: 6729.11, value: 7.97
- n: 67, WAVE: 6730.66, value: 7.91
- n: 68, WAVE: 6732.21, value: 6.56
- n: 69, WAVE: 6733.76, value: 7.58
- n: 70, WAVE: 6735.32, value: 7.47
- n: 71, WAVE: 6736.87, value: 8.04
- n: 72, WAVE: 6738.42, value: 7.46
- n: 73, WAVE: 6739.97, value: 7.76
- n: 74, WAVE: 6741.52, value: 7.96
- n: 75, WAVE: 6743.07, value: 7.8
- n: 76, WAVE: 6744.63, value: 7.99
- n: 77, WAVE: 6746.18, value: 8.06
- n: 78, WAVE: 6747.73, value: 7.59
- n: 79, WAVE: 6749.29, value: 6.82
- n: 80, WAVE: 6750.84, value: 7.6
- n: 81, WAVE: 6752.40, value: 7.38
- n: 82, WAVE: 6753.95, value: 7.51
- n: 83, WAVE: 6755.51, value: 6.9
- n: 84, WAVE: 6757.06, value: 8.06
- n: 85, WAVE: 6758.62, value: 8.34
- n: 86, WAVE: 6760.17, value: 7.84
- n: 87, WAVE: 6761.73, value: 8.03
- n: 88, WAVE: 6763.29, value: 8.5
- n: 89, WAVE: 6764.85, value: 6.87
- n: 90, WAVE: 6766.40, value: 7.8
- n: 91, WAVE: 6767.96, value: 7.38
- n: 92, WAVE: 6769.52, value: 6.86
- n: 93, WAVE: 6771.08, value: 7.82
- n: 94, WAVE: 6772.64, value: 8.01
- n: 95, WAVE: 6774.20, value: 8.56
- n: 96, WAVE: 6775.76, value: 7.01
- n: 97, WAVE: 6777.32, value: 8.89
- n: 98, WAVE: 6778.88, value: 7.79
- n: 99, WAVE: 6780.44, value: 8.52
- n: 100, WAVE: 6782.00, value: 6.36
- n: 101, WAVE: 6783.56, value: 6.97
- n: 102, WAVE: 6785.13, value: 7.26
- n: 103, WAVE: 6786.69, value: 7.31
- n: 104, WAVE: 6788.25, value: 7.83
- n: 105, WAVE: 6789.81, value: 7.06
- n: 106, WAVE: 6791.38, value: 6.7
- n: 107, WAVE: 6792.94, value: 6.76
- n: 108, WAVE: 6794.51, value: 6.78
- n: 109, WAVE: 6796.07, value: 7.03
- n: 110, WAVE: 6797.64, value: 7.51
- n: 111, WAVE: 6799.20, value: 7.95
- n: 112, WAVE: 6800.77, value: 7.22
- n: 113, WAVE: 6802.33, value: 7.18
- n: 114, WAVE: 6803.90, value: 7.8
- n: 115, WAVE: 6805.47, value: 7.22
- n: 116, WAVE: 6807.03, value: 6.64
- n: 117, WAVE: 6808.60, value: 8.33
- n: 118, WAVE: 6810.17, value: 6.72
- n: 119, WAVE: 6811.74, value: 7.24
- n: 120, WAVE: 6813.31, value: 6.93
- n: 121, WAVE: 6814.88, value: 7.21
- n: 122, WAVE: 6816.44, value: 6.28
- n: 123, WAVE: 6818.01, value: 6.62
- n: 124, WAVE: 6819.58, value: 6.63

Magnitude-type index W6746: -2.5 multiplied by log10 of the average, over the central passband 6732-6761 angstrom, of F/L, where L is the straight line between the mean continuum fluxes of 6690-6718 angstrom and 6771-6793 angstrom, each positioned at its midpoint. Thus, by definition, 0.05 mag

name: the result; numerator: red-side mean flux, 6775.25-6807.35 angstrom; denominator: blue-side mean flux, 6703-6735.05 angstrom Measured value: 0.9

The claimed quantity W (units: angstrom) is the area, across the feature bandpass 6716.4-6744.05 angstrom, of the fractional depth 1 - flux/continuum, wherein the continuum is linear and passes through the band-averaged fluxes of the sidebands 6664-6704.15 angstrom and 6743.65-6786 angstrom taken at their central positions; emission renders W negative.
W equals 2.0 angstrom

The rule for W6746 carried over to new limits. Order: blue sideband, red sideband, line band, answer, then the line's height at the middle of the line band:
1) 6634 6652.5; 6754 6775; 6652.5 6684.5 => 0.02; 8.92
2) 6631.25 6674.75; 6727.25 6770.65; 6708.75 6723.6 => 0.00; 8.09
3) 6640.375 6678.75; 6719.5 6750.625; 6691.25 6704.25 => -0.05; 8.26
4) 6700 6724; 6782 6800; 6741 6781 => -0.02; 7.61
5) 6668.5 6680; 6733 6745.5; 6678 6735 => 0.02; 8.41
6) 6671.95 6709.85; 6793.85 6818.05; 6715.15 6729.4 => 0.11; 8.33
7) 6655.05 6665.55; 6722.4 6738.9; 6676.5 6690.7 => -0.07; 8.07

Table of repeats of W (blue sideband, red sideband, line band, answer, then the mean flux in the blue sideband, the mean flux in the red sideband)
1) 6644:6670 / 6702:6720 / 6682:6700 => -0.2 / 8.78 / 8.33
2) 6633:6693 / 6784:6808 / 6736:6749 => 0.2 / 8.88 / 7.22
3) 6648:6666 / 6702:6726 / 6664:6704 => -1.9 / 8.55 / 8.2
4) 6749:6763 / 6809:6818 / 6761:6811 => -1.2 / 7.67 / 6.92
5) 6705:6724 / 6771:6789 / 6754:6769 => 0.2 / 8.25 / 7.69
